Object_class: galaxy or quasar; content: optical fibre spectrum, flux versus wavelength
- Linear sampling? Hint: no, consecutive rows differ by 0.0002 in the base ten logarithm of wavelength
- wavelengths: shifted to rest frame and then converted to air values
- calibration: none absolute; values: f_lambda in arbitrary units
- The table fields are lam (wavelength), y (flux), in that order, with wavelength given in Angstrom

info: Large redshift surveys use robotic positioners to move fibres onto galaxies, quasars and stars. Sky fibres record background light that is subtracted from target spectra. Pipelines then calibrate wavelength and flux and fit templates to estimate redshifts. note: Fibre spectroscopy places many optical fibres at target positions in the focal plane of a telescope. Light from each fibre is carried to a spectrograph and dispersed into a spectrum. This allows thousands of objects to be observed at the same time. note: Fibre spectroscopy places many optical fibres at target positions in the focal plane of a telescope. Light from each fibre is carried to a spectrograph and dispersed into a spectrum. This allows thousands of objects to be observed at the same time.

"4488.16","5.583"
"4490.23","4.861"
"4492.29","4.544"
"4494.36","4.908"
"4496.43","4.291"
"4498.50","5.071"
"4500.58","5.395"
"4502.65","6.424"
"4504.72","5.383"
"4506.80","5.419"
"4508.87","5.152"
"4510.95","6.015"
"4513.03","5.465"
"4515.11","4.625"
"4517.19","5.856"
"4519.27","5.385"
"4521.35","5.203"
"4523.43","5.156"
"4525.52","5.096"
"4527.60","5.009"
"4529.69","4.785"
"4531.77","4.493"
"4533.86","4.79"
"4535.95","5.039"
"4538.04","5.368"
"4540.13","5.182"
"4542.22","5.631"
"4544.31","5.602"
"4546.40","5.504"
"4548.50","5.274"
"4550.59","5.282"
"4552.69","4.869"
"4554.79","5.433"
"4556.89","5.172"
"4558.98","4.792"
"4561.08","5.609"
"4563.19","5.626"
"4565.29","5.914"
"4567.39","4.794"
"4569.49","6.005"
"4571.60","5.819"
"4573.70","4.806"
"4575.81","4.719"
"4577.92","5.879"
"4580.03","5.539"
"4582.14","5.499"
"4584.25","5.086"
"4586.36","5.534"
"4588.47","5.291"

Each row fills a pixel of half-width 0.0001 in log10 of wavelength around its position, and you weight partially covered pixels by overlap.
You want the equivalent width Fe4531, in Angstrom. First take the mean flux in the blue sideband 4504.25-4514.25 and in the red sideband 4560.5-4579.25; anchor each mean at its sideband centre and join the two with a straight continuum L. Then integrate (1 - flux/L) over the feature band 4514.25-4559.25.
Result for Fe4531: 2.4 Angstrom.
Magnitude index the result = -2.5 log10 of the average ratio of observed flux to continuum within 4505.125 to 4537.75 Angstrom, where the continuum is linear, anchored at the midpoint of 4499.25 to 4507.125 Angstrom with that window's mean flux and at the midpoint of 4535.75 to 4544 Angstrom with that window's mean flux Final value 0.07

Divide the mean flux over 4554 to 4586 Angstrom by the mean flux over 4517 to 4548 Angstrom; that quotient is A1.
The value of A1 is 1.0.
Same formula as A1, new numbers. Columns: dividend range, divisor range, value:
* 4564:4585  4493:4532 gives 1.04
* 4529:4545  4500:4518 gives 0.92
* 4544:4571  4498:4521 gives 0.98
